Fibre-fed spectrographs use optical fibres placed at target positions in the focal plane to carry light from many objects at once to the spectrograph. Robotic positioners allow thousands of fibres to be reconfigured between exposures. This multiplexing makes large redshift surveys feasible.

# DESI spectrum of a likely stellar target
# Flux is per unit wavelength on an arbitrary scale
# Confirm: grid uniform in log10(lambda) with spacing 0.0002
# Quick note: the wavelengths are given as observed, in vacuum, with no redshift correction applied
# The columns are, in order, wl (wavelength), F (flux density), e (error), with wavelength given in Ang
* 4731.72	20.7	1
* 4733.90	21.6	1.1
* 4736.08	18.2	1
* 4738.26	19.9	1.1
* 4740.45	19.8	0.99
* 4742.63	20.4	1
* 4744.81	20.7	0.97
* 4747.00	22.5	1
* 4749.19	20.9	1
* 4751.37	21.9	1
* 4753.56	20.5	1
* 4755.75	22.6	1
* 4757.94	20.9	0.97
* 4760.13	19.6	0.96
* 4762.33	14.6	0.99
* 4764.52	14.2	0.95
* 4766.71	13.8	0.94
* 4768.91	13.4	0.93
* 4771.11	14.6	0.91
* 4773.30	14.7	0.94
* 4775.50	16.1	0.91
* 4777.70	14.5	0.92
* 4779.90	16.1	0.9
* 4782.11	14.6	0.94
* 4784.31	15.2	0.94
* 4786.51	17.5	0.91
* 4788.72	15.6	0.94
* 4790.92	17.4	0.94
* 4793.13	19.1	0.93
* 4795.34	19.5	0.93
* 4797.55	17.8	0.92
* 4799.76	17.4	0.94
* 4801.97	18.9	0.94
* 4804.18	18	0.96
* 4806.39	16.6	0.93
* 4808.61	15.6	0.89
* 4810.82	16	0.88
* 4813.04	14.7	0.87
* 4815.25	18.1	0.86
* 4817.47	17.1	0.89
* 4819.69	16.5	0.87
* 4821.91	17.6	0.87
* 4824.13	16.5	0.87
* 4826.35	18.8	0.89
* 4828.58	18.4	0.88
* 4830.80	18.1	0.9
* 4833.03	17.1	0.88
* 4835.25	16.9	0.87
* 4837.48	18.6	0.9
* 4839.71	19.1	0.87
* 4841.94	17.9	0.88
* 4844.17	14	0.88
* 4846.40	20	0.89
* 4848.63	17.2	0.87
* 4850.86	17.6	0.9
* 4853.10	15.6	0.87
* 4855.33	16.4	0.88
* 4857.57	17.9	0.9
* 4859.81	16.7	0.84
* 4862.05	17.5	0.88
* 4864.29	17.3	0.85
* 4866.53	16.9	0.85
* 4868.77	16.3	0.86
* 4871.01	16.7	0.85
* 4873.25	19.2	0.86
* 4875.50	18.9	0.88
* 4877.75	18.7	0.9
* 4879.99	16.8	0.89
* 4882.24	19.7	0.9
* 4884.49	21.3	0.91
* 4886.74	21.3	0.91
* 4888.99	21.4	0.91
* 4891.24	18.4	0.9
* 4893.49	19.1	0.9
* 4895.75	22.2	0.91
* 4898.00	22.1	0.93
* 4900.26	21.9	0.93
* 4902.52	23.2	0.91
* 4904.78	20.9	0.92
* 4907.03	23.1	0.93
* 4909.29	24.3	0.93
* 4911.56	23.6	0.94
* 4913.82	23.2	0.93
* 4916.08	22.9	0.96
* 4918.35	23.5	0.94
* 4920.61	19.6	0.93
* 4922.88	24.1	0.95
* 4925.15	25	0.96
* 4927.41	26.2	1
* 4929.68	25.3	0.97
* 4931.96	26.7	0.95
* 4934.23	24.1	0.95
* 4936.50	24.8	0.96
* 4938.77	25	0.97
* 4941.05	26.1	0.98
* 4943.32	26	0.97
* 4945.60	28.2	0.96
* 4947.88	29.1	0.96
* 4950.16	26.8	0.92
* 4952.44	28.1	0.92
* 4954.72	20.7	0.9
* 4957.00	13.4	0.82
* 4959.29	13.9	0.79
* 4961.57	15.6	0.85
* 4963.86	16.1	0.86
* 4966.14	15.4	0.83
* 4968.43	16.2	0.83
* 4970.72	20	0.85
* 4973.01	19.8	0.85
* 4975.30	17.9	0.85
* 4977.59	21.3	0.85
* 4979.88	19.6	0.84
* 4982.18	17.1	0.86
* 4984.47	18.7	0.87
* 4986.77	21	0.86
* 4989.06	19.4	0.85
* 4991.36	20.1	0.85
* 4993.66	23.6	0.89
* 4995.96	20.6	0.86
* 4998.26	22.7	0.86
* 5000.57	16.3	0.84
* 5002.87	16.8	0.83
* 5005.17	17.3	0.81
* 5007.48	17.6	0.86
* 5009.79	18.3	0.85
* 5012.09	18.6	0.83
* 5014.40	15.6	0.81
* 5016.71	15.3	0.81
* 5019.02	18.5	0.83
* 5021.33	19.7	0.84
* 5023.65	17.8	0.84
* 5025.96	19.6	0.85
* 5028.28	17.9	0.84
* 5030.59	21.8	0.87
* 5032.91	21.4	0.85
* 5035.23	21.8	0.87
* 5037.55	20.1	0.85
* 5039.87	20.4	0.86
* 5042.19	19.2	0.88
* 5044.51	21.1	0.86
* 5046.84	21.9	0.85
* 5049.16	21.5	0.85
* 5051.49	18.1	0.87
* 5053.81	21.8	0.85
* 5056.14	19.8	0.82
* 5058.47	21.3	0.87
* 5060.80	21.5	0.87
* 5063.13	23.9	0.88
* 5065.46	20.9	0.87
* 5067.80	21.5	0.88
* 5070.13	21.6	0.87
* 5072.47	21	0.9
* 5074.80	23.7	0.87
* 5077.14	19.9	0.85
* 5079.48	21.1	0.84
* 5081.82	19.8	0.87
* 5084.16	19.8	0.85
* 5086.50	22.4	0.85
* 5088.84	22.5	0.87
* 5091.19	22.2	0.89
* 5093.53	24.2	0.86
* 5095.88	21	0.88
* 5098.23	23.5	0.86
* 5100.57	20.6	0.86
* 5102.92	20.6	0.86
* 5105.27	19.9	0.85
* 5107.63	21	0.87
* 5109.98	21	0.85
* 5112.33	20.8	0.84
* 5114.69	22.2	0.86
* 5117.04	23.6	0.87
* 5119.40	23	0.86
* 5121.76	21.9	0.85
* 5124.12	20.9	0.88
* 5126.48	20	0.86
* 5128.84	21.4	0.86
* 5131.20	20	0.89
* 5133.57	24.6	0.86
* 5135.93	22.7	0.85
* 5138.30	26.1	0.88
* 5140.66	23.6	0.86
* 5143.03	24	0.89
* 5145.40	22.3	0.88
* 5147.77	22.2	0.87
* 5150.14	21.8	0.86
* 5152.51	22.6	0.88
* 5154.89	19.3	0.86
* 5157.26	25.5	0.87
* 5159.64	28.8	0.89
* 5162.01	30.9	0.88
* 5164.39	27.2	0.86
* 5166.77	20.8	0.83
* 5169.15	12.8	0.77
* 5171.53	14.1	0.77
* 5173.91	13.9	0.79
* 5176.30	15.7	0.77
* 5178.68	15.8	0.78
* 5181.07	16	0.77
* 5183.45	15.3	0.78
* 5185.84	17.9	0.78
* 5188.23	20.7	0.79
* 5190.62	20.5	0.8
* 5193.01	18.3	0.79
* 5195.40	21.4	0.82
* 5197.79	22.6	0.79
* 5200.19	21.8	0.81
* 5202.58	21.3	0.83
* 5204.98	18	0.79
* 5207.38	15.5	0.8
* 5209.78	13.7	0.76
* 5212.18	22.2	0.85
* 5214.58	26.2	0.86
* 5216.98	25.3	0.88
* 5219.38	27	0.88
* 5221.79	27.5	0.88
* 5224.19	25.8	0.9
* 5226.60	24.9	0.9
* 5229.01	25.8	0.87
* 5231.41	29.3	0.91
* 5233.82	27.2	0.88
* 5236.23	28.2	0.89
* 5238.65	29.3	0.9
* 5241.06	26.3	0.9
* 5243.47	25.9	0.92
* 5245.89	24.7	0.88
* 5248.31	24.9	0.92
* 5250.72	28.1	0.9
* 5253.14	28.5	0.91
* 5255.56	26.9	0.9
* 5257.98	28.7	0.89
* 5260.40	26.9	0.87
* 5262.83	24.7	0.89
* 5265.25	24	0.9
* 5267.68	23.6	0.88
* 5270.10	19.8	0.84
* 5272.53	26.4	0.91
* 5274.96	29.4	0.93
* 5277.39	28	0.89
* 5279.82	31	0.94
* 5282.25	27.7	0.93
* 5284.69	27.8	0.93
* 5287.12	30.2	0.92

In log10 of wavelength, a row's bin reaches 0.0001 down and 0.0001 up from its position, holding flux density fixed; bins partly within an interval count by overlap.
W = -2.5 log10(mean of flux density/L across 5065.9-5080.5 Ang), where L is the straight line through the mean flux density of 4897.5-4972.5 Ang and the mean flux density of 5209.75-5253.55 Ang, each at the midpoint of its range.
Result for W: 0.13 mag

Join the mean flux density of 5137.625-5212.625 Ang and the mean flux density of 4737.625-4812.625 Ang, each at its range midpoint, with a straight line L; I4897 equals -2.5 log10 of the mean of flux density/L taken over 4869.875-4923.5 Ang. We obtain -0.14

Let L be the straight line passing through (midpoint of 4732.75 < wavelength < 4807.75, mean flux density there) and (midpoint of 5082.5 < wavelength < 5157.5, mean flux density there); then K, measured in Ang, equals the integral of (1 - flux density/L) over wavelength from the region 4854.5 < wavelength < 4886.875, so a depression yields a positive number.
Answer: 1.8 Ang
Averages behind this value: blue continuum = 17.9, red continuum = 22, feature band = 18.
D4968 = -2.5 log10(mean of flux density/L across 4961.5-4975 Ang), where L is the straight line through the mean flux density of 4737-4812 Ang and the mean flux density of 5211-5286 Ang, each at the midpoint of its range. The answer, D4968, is 0.222 mag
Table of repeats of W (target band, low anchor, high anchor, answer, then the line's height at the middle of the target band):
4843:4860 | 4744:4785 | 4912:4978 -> 0.167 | 19.8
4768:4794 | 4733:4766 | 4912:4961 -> 0.288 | 20.5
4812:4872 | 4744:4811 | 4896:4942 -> 0.176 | 20.3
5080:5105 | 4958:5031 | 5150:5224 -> -0.106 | 19.6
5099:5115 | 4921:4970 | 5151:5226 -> 0.029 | 21.4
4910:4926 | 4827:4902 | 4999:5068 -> -0.224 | 18.8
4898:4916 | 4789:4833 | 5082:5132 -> -0.213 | 18.8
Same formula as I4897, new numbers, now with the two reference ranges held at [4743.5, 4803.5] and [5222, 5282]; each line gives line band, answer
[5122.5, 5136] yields 0.13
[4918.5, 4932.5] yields -0.19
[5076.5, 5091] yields 0.12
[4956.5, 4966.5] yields 0.38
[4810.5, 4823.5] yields 0.11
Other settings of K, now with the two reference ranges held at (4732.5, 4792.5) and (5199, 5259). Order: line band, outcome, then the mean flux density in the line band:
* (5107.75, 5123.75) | 0.9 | 22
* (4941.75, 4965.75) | -1.1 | 21.7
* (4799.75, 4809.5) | 0.6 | 17.3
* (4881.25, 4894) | -0.3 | 20.3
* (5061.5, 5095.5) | 1.4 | 21.7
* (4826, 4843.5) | 0.9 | 18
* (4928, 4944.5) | -4.0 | 25.5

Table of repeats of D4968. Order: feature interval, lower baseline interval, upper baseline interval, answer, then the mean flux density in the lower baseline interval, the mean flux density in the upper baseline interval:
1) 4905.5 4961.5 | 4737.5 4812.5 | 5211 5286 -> -0.15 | 17.6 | 26.5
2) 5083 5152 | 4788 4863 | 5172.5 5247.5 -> -0.06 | 17.4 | 22.1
